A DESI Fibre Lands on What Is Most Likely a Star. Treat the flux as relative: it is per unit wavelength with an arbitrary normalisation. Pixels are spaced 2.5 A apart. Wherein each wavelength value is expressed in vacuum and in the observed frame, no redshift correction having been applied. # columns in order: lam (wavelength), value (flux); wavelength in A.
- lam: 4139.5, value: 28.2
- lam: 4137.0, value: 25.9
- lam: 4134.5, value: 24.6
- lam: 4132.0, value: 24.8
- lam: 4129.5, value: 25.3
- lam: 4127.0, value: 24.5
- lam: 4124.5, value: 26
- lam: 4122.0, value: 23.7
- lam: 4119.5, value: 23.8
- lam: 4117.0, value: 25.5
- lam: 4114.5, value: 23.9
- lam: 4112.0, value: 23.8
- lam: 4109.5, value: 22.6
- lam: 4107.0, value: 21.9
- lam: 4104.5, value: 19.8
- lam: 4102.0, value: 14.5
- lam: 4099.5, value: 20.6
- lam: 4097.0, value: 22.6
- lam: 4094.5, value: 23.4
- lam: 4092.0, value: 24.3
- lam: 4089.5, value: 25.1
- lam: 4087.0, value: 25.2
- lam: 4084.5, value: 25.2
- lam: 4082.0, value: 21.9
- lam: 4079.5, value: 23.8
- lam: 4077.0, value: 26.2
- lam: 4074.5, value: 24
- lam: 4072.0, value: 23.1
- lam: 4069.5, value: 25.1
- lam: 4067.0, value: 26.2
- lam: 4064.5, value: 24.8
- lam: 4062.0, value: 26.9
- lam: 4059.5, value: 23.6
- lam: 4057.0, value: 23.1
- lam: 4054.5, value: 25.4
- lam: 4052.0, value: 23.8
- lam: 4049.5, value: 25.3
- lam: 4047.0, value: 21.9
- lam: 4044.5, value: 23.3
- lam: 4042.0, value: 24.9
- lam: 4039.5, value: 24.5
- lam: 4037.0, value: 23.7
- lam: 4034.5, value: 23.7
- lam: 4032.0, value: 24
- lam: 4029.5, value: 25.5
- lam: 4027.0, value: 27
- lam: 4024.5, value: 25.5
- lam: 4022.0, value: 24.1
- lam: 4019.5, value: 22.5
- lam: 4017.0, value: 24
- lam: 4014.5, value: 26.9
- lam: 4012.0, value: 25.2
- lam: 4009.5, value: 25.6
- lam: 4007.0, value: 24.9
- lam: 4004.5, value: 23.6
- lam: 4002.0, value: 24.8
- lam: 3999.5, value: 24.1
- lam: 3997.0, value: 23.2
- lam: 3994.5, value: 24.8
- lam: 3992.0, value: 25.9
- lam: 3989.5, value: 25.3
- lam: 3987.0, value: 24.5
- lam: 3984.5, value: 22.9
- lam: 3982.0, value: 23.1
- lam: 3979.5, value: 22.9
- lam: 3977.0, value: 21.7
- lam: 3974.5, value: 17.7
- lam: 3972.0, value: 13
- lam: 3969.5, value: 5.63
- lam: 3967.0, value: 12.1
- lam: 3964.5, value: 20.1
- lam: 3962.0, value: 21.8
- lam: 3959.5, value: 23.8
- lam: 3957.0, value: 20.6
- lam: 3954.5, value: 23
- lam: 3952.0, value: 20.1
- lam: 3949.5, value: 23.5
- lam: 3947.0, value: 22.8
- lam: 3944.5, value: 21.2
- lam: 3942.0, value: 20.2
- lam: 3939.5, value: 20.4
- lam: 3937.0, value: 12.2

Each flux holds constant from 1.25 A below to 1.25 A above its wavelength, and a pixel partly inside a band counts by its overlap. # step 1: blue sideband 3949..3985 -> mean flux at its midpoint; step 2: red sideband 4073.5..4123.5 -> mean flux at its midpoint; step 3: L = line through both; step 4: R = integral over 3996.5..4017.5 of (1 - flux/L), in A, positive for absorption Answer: -4.43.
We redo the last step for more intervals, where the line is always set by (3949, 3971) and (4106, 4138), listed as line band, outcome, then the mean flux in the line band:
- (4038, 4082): -4.4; 24.4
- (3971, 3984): -0.4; 20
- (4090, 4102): 0.7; 22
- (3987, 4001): -3.3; 24.6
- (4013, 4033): -3.9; 25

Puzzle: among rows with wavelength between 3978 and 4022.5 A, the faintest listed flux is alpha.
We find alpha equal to 22.5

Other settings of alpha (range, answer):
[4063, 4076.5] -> 23.1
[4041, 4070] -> 21.9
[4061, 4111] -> 14.5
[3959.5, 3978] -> 5.63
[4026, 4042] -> 23.7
